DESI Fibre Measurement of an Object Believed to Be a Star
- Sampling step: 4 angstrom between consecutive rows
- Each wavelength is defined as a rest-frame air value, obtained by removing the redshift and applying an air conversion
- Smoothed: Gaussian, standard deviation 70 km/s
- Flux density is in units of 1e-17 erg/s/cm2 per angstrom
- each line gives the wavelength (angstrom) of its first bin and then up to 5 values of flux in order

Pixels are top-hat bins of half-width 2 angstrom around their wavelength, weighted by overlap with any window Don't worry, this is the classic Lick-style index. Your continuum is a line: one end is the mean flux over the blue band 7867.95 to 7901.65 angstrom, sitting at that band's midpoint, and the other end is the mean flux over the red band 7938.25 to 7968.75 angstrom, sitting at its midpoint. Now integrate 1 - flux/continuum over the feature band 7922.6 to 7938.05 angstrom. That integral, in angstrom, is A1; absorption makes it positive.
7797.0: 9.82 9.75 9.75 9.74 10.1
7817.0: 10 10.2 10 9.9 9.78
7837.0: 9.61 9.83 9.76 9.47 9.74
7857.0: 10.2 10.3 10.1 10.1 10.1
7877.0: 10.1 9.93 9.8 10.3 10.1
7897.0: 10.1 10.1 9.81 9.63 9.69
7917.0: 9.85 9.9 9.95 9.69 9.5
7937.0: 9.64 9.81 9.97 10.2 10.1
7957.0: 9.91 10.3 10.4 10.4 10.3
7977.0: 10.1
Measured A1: 0.59 angstrom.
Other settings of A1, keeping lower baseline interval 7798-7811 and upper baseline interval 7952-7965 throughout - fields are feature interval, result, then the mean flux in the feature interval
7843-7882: -0.3 angstrom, 9.98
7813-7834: -0.4 angstrom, 10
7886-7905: -0.2 angstrom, 10.1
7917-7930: 0.3 angstrom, 9.86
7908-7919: 0.3 angstrom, 9.73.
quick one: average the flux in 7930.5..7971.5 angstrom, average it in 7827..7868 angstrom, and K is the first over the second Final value 1.01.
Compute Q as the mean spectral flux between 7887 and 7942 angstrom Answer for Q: 9.86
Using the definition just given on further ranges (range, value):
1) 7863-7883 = 10.1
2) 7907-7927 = 9.8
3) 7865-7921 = 9.97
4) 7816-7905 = 9.97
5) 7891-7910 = 9.96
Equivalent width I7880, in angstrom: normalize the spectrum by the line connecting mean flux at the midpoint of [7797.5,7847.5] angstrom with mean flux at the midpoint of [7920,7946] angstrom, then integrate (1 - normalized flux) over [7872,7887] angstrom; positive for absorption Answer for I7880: -0.2 angstrom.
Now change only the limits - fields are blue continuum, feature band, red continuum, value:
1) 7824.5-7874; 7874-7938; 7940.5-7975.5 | 1.0 angstrom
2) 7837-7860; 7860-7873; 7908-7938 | -0.5 angstrom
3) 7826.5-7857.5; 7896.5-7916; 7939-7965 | 0.2 angstrom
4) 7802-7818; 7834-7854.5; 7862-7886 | 0.6 angstrom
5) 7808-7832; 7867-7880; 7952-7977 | 0.0 angstrom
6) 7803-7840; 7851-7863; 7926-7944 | -0.3 angstrom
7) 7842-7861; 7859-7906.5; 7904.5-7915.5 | -1.5 angstrom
